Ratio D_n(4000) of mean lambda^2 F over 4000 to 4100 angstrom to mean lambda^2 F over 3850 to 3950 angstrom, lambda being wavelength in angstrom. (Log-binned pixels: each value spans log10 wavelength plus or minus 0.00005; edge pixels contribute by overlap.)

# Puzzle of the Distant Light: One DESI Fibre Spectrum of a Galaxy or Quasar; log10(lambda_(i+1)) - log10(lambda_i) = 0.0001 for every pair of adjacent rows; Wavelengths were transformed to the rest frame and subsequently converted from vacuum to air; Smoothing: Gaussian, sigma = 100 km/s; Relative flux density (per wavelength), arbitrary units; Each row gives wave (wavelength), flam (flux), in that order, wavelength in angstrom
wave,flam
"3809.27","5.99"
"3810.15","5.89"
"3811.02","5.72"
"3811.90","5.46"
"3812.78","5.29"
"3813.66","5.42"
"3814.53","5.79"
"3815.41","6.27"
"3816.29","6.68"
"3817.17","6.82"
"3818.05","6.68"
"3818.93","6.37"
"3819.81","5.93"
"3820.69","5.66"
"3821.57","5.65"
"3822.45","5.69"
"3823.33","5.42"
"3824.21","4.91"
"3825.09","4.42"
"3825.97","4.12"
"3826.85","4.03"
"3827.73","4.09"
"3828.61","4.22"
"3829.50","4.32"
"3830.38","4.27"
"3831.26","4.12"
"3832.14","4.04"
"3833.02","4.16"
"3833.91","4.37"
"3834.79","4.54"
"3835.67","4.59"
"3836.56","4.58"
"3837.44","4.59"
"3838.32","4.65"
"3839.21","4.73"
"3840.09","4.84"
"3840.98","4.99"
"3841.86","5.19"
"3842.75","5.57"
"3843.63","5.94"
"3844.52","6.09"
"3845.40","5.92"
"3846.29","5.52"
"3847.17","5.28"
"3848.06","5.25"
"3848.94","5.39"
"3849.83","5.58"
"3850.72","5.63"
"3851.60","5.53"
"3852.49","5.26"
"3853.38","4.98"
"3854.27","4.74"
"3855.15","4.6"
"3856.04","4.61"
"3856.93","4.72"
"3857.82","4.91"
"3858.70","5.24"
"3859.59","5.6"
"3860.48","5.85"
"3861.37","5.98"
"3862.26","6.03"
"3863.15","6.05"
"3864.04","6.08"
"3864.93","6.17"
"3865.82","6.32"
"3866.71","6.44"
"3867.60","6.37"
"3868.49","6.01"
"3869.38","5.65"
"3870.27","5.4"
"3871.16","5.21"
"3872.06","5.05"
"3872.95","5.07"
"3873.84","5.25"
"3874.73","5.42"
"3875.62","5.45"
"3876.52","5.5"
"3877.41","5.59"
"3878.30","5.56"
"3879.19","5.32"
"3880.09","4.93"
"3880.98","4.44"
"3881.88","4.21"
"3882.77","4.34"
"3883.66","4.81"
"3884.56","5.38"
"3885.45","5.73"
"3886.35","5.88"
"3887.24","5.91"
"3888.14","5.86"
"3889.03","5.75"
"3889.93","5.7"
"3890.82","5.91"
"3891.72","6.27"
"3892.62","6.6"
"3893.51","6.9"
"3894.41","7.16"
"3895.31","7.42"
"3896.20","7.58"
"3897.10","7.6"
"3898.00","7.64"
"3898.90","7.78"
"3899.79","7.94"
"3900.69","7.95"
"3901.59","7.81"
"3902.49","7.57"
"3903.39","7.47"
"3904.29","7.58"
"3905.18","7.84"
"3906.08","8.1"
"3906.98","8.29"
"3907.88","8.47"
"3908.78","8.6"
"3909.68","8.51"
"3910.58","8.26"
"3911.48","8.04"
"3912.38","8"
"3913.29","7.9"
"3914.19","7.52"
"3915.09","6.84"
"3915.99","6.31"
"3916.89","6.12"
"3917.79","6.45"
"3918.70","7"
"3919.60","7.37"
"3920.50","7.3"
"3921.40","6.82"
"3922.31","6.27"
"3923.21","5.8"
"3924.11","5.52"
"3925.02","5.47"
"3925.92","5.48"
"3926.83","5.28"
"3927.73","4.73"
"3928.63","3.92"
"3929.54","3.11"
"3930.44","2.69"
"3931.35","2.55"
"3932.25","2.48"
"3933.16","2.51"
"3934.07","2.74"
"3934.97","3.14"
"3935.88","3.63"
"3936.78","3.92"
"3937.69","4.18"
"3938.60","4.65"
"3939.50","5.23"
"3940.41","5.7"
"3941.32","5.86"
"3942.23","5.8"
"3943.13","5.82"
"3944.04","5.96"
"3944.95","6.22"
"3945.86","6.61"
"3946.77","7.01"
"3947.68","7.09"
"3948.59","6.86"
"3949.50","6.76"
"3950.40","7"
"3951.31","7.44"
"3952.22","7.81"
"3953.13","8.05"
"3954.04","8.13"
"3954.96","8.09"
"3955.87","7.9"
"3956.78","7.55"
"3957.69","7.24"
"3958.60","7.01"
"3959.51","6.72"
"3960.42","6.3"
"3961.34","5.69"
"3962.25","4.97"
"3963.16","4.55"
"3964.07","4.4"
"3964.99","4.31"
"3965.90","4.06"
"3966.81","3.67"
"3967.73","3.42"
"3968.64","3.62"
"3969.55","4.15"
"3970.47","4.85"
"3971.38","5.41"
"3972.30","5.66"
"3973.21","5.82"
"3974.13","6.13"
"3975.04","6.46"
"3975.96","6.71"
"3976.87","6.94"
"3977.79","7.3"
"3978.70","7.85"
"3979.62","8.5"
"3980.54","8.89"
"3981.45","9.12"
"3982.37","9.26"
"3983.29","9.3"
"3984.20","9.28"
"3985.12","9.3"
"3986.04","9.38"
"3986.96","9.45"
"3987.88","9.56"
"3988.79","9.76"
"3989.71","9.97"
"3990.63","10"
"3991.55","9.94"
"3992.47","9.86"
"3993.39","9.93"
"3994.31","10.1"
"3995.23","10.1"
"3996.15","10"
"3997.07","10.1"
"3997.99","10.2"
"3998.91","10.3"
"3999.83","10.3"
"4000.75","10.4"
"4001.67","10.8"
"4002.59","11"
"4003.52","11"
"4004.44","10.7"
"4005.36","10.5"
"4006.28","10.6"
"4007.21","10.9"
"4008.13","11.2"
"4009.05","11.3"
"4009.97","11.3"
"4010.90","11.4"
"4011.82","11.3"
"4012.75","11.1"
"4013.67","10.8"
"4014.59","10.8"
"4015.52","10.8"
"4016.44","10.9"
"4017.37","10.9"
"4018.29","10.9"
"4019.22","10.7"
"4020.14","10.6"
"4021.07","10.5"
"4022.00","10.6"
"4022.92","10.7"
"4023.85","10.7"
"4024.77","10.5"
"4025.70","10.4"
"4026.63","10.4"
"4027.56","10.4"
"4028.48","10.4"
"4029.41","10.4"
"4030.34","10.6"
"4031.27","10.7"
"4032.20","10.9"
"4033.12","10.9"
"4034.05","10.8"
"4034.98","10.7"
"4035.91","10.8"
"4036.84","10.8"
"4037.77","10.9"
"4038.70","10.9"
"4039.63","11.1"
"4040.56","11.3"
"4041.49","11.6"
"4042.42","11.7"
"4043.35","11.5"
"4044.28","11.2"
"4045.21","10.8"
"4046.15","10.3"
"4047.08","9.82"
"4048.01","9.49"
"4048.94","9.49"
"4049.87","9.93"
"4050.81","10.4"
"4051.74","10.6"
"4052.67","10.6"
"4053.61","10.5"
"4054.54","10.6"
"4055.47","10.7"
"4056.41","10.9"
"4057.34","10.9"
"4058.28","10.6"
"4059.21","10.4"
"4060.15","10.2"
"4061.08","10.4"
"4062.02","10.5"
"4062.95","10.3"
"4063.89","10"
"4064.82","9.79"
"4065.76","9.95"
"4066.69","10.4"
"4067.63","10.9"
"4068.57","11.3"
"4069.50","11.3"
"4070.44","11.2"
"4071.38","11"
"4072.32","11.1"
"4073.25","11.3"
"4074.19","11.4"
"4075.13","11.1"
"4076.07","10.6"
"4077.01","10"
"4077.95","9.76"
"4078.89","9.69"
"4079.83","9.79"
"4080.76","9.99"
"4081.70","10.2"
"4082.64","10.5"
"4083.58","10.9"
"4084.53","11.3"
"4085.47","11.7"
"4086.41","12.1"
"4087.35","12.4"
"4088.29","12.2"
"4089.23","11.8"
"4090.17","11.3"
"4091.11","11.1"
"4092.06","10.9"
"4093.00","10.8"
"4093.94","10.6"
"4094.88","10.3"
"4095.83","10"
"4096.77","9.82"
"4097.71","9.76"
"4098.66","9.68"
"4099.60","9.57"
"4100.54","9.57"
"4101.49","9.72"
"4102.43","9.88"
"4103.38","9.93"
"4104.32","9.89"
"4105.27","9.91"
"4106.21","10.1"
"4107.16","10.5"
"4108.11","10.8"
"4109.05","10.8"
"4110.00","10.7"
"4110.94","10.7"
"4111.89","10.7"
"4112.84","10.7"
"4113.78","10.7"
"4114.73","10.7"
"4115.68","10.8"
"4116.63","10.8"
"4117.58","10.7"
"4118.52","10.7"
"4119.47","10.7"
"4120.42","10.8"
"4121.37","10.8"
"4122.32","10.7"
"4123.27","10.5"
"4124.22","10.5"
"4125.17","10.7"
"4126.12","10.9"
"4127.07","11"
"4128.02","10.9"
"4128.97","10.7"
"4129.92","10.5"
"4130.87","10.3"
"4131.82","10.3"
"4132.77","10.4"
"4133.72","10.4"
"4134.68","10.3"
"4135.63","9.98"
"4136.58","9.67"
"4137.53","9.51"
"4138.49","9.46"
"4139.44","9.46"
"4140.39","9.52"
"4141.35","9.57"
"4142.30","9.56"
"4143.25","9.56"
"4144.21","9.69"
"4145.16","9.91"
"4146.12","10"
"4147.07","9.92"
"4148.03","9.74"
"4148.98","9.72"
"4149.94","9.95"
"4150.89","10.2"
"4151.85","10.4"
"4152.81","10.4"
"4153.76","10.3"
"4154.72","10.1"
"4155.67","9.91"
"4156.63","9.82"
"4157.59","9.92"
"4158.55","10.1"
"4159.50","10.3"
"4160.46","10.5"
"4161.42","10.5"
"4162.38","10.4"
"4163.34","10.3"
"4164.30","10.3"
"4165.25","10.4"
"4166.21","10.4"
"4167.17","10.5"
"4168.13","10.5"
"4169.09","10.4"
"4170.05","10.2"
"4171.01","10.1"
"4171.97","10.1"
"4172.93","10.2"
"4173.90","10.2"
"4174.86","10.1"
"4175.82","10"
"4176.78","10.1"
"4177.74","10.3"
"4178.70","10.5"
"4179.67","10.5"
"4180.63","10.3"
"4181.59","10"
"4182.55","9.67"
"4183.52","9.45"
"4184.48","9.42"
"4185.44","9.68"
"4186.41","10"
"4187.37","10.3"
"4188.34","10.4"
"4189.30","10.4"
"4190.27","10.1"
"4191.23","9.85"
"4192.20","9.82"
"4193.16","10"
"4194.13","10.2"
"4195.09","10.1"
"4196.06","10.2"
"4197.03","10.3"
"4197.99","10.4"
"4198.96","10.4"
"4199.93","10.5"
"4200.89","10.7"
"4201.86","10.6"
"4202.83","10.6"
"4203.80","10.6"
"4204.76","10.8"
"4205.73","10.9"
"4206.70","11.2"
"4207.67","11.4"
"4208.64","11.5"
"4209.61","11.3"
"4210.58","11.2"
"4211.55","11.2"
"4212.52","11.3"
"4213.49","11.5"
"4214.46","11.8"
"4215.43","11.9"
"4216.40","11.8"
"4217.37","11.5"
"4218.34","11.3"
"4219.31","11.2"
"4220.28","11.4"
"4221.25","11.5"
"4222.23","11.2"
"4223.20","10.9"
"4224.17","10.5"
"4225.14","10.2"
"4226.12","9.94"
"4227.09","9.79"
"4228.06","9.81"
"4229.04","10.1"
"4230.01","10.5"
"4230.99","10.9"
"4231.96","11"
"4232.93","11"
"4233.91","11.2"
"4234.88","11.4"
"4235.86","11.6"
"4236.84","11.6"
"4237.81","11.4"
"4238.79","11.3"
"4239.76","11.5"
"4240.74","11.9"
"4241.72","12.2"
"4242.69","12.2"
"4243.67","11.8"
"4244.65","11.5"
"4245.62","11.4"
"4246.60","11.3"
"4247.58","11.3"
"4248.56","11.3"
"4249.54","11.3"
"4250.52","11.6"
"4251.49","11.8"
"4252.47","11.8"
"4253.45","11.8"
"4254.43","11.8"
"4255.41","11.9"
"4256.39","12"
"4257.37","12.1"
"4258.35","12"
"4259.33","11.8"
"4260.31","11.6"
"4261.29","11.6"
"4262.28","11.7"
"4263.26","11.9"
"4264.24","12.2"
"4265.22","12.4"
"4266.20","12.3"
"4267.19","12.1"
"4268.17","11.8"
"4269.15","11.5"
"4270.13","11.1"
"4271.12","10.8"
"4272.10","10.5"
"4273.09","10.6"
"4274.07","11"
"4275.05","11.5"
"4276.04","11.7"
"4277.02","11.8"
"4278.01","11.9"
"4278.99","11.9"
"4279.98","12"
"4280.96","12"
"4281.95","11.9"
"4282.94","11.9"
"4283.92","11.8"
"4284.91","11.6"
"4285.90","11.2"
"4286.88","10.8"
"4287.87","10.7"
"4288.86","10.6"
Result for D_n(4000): 1.95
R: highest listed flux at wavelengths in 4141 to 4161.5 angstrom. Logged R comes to 10.5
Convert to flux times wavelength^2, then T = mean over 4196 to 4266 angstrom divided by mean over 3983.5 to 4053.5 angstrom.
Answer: 1.19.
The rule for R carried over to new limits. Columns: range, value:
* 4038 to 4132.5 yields 12.4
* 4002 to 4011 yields 11.4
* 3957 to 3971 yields 7.24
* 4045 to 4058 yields 10.9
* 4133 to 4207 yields 11.2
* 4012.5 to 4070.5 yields 11.7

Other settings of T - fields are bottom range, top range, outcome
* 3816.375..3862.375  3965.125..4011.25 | 1.83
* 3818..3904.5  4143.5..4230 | 2.19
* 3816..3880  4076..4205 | 2.26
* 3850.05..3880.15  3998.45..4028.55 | 2.11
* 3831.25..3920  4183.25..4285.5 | 2.21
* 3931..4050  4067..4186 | 1.30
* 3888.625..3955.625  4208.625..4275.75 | 2.09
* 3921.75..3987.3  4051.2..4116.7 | 1.89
